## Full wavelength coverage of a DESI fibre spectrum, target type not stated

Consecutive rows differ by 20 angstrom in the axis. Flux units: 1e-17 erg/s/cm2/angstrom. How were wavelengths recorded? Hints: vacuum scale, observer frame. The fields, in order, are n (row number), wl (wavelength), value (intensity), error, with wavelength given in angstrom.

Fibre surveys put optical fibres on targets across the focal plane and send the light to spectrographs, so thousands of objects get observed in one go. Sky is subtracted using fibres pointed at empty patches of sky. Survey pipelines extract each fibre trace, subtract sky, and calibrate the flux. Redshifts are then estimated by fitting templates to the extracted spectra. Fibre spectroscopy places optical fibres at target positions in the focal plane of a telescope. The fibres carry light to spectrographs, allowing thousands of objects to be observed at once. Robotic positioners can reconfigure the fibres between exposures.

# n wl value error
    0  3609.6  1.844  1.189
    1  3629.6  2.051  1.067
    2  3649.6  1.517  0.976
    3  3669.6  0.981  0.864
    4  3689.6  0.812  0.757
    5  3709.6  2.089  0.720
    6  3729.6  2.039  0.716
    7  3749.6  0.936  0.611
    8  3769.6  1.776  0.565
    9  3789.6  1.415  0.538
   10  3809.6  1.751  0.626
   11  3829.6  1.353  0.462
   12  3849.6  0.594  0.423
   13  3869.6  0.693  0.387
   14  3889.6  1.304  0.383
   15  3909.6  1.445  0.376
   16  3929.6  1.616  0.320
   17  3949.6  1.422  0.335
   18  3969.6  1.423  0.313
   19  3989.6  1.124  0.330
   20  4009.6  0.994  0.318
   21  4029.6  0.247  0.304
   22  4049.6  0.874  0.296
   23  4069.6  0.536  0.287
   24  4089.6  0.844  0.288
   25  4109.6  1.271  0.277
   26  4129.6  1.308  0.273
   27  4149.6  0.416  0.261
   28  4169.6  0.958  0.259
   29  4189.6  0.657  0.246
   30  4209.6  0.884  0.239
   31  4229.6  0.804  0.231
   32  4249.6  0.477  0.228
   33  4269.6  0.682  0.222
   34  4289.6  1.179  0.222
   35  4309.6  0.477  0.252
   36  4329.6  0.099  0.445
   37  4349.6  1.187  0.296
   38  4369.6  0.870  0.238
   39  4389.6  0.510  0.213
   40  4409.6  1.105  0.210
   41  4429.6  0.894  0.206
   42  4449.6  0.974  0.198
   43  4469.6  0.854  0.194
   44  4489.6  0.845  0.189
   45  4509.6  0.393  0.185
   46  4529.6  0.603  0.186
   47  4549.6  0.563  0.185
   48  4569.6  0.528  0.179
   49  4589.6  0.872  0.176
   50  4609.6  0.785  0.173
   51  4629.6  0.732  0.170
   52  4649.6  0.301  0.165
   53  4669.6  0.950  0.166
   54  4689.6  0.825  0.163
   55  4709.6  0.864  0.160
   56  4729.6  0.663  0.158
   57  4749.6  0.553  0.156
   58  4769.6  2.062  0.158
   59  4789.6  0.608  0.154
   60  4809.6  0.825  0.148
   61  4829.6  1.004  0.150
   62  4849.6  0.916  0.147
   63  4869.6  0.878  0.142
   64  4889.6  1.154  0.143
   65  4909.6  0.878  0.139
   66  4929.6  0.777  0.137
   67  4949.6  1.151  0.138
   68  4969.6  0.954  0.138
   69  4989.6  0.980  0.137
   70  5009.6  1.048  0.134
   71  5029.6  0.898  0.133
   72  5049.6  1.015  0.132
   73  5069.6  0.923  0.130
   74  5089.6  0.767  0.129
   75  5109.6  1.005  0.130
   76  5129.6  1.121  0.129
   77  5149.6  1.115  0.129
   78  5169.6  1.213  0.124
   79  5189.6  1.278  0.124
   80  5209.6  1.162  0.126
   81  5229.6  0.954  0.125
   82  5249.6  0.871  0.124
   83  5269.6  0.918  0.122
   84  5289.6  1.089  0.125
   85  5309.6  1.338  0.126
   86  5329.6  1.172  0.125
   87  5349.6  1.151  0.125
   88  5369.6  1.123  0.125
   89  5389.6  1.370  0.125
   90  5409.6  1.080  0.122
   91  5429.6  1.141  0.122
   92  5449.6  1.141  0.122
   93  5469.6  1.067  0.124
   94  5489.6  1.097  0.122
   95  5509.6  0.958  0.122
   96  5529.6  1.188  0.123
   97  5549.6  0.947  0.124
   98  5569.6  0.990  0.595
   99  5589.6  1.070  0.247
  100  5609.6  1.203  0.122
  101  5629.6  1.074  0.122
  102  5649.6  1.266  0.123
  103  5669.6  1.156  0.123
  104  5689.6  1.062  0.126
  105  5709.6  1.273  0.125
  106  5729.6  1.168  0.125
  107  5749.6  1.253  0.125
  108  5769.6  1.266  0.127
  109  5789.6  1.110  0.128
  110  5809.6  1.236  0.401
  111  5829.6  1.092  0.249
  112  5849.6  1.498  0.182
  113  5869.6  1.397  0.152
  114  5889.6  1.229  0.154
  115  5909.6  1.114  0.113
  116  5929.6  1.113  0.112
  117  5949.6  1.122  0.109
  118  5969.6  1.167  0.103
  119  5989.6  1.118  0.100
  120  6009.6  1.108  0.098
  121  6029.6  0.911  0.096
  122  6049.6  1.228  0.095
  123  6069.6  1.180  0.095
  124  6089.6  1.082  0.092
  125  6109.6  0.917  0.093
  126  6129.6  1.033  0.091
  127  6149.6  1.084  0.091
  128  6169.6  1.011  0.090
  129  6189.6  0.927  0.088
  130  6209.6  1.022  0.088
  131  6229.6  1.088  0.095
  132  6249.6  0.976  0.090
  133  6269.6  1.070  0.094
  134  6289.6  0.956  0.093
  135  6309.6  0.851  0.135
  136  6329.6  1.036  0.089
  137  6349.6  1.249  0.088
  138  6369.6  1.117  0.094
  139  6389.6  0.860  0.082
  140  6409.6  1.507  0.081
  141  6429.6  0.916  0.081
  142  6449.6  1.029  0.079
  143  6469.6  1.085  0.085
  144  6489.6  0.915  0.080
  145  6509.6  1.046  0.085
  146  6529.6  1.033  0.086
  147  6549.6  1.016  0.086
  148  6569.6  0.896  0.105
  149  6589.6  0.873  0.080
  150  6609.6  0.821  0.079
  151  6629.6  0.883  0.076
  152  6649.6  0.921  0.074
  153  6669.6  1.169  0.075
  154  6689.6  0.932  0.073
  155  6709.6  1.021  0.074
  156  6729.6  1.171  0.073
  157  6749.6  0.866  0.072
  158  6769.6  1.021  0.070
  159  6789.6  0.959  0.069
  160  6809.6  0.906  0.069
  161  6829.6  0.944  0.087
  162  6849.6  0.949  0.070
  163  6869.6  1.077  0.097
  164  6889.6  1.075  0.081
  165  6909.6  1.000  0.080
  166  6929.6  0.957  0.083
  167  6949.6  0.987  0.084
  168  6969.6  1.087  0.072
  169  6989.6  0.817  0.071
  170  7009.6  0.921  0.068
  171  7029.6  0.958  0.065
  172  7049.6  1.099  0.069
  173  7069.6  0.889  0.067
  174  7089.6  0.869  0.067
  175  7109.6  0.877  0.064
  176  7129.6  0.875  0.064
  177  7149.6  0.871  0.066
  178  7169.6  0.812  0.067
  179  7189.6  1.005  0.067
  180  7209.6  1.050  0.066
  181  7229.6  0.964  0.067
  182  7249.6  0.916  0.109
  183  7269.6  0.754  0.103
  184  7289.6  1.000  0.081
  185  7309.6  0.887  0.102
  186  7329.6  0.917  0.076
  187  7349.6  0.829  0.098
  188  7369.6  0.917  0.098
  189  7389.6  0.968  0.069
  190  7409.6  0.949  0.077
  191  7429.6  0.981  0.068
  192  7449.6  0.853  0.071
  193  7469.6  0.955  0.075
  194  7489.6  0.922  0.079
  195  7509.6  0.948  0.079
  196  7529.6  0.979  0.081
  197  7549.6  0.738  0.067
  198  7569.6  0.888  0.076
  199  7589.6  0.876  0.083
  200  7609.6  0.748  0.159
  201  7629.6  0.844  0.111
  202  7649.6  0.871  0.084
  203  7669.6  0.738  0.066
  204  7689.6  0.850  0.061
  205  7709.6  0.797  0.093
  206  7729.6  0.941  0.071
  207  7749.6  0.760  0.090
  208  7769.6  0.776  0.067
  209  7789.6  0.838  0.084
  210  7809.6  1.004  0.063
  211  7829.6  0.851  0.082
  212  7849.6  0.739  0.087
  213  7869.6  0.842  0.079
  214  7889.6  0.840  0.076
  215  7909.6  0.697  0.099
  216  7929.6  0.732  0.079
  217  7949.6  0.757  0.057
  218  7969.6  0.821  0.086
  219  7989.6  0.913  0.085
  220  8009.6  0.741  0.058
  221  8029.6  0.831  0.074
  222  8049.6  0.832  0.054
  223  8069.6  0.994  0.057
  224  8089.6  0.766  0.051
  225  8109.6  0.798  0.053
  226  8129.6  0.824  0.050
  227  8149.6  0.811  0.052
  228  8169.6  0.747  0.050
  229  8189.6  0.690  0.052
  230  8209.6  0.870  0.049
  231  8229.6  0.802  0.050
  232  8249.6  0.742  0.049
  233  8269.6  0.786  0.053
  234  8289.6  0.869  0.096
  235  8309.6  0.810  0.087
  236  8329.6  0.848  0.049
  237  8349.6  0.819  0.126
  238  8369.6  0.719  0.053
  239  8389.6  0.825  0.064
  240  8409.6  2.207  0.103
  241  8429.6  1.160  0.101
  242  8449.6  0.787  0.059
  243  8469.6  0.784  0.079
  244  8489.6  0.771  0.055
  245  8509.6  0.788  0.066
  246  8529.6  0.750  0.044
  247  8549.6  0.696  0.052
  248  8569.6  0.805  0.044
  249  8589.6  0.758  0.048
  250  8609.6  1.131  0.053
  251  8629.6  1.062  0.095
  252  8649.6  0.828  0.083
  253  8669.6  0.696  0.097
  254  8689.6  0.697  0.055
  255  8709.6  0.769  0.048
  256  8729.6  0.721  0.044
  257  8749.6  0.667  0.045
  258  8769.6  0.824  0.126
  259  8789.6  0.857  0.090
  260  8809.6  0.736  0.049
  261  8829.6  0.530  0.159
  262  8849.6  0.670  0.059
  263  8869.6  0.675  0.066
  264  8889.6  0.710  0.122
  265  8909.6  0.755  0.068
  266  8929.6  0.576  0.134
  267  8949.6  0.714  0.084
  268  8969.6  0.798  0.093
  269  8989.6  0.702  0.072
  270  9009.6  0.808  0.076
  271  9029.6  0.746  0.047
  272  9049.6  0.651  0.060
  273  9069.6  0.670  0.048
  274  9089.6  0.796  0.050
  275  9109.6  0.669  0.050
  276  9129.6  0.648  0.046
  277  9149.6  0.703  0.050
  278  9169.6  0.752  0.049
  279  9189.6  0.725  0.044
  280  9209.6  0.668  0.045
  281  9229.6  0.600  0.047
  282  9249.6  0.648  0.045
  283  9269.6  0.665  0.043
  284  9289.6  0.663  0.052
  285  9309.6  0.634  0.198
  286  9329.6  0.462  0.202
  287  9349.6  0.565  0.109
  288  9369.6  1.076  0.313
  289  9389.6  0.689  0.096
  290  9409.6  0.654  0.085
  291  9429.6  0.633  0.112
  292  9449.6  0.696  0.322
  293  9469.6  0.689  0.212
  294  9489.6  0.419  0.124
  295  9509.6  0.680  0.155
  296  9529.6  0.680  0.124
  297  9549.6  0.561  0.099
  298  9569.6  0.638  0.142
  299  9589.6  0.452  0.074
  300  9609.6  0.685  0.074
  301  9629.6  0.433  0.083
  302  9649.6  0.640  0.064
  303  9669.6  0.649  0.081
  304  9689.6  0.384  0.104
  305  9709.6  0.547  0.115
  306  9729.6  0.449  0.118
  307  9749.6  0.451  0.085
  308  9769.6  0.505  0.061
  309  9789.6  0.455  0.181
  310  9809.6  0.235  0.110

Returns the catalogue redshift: 0.28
